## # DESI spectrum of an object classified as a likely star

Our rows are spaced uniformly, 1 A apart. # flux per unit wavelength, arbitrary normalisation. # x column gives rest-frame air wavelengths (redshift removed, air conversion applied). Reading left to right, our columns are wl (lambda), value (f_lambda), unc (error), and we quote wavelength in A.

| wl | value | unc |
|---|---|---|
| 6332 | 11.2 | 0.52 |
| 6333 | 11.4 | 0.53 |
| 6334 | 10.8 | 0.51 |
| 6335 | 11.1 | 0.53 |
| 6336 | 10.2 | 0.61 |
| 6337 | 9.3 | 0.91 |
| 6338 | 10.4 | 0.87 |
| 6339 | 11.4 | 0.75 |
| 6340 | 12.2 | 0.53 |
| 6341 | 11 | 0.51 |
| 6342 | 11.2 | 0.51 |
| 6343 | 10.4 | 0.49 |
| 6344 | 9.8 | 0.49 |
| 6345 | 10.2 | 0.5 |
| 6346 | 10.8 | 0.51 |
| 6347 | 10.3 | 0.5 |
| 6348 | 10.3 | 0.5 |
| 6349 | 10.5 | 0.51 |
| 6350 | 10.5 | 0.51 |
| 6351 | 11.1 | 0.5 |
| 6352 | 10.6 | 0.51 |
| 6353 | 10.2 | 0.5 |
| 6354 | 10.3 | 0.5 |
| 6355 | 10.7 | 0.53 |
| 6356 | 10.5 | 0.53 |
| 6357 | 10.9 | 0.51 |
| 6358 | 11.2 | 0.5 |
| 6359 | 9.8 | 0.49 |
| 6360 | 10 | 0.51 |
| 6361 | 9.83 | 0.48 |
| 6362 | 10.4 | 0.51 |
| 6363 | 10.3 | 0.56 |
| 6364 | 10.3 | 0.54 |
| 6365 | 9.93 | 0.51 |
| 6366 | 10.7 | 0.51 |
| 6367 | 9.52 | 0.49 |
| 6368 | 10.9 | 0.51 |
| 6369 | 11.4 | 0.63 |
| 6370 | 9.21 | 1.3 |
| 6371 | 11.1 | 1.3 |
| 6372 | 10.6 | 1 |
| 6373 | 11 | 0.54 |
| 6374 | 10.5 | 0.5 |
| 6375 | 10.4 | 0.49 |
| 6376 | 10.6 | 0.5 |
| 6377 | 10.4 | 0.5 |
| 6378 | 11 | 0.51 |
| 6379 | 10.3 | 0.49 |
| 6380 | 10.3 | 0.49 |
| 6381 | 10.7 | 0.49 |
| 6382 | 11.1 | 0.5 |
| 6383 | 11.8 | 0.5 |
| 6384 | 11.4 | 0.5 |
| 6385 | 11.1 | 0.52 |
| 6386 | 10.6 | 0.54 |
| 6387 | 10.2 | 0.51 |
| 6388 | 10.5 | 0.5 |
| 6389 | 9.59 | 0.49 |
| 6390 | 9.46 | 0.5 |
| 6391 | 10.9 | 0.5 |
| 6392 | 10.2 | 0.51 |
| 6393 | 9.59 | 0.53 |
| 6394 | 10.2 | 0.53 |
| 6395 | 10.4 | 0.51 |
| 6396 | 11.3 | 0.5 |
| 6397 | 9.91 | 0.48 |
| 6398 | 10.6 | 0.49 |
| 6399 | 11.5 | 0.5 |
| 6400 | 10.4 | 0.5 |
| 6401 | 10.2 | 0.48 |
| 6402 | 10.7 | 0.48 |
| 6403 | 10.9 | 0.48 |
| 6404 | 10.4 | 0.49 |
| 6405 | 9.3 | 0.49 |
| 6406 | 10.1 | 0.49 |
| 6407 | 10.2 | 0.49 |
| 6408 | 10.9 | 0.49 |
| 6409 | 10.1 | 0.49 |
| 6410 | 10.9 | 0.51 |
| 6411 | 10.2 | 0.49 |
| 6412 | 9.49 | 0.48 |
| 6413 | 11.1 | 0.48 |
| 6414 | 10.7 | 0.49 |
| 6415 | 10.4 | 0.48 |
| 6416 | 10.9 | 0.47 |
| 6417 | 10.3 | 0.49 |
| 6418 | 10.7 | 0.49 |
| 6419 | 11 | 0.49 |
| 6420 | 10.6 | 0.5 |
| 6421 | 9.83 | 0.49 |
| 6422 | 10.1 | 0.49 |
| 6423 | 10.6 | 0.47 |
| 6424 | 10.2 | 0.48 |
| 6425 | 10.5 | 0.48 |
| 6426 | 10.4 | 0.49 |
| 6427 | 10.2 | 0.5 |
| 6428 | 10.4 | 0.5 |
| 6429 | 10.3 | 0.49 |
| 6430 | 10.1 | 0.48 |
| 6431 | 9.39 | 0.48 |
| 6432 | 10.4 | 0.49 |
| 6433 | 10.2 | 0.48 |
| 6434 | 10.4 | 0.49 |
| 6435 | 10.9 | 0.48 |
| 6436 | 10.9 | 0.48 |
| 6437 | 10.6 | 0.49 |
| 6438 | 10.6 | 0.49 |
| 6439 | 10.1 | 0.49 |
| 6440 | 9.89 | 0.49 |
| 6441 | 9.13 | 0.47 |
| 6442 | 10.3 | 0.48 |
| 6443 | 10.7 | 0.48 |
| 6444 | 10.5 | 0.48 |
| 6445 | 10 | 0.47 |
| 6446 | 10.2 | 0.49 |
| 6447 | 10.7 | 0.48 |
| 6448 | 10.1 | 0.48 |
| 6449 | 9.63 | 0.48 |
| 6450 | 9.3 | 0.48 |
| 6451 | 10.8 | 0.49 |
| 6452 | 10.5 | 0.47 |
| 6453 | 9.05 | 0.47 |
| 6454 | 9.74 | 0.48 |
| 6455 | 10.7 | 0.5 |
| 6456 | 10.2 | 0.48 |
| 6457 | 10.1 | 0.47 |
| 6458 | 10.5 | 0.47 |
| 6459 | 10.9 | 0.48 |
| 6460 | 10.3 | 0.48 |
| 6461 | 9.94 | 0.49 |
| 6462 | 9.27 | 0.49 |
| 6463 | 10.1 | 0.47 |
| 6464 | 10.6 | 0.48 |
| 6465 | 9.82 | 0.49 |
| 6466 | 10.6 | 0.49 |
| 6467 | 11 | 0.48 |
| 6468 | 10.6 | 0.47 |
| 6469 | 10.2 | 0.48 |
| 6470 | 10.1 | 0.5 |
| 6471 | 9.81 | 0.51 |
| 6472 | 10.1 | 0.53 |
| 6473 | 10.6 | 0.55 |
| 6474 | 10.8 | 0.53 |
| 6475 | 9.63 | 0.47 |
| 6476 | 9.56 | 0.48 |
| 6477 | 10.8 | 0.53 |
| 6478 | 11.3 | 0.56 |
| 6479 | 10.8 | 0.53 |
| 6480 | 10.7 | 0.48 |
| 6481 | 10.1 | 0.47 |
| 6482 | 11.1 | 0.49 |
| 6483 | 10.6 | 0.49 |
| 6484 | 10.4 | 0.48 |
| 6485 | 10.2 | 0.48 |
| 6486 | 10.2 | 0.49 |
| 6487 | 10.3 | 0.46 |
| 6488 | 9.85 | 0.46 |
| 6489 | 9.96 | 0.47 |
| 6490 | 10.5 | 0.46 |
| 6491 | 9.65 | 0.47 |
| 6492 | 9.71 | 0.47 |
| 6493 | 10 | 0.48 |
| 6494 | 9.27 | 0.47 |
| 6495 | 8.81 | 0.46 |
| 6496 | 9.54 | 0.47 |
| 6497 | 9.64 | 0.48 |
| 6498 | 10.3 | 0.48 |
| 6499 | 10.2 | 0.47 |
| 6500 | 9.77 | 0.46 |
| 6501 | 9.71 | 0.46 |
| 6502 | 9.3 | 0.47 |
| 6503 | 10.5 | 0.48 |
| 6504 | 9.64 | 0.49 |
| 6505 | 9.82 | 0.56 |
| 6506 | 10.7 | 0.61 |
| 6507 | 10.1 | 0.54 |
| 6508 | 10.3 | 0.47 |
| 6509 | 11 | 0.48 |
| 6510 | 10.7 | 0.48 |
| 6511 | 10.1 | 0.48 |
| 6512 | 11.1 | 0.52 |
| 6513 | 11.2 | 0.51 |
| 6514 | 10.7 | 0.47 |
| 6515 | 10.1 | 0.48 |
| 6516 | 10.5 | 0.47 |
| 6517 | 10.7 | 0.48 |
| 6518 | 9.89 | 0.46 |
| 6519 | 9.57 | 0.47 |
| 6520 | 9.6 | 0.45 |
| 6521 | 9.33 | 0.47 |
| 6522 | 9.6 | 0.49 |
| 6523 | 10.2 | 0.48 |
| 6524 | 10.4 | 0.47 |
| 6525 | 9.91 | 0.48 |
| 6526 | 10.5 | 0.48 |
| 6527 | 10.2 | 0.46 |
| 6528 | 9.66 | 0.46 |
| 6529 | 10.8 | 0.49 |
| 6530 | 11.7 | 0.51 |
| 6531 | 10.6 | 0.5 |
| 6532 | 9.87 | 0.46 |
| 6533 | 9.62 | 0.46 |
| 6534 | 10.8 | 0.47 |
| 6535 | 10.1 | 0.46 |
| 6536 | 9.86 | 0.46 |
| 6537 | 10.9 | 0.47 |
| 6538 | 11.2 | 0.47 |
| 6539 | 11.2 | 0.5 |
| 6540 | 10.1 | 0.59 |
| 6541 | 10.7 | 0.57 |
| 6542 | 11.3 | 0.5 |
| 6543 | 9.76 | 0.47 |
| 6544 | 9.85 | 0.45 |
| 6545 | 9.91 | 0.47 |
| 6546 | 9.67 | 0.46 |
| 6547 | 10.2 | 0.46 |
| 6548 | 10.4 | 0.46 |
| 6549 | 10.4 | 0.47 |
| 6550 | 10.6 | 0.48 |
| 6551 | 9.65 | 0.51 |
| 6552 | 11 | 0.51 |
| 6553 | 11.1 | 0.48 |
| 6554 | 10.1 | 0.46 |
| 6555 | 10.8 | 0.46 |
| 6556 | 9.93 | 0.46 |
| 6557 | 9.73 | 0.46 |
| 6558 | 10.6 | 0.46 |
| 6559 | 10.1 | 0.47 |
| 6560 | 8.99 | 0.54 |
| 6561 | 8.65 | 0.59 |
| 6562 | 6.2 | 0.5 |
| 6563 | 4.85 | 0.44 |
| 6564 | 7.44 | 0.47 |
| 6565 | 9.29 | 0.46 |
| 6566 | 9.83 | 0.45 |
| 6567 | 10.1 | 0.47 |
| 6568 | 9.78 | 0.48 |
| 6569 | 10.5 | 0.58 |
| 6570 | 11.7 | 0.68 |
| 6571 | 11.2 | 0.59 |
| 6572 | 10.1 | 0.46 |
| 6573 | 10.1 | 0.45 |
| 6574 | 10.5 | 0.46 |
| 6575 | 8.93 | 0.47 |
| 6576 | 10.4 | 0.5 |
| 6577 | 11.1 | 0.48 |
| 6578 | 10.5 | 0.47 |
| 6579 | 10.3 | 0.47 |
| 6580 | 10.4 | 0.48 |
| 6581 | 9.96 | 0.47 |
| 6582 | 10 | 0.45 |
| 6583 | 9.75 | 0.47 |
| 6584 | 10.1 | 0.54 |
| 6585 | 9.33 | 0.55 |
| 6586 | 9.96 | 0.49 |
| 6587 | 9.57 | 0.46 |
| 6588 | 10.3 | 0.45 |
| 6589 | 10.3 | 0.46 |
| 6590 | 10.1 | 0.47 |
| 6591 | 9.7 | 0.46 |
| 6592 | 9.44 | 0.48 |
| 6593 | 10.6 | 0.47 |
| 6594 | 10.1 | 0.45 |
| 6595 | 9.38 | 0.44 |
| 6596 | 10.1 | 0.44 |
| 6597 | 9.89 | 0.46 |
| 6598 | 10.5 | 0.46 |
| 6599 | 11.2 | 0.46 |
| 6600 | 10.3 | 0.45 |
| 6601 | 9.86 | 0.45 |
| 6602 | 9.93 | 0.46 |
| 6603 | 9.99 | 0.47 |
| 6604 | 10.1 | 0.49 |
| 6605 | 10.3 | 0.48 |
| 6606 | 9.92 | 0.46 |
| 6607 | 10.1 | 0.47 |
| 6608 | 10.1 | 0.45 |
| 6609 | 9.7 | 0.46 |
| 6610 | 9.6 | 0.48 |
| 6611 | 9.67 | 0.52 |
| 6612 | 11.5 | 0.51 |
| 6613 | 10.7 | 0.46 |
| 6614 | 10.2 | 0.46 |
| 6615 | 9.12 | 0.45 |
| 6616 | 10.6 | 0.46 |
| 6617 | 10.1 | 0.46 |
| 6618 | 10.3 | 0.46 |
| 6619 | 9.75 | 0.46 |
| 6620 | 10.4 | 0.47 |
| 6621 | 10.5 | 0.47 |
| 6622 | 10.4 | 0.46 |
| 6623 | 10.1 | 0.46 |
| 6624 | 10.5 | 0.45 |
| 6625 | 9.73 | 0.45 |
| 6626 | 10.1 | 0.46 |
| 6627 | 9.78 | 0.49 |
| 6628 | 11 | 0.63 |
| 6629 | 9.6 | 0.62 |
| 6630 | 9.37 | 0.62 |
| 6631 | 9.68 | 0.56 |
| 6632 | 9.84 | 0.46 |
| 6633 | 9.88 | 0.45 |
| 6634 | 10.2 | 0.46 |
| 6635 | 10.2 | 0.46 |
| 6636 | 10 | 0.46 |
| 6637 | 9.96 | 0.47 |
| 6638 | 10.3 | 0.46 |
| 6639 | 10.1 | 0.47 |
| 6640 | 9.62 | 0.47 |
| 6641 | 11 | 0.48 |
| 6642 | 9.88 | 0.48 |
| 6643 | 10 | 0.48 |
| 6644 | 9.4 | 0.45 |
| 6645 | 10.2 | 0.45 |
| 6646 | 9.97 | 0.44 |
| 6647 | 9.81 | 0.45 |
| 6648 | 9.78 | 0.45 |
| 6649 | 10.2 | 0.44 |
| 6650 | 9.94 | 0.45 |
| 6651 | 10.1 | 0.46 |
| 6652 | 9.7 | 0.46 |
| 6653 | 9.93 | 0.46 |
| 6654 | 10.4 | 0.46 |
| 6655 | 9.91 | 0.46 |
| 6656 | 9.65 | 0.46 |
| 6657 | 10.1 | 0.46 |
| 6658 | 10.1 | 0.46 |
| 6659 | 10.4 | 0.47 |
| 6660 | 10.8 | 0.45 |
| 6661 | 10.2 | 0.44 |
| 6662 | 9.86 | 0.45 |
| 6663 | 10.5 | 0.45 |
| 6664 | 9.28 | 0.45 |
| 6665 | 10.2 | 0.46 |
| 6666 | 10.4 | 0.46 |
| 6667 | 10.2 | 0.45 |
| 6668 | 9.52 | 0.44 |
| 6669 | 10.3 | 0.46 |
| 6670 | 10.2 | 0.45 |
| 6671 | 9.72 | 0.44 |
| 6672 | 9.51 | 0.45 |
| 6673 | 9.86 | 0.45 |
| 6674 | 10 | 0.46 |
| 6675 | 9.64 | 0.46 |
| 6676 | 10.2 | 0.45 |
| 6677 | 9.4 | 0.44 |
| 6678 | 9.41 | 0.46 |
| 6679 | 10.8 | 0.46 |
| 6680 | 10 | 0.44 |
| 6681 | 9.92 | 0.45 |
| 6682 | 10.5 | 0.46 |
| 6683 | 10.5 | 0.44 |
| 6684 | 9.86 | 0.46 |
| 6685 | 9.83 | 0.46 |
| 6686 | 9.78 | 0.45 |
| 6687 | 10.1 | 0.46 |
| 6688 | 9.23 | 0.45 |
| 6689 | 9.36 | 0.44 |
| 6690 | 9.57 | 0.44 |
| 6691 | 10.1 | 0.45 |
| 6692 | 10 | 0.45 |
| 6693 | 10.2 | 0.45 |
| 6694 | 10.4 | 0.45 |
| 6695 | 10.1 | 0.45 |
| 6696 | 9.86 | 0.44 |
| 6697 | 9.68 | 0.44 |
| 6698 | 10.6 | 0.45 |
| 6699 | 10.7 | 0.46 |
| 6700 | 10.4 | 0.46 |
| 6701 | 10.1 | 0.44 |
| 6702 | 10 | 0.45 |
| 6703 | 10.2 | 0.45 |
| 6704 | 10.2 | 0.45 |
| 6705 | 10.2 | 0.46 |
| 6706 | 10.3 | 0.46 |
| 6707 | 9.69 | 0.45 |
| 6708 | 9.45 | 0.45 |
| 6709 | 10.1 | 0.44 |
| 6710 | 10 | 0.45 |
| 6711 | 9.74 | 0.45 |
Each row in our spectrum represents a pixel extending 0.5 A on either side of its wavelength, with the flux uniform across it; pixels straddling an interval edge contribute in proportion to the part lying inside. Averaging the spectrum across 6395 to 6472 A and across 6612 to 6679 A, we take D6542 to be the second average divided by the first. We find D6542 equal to 1.0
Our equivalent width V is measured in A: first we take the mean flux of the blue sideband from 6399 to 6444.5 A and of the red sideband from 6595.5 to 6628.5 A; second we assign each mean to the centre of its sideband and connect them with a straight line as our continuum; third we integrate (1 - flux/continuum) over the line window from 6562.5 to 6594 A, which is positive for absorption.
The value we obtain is 1.0 A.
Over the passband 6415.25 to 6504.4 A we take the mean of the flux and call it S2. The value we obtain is 10.2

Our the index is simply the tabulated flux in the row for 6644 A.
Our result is 9.4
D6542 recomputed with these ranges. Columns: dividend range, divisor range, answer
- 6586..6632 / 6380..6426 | 0.96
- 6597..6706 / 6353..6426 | 0.96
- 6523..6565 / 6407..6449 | 0.96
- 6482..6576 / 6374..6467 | 0.97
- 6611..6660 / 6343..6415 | 0.96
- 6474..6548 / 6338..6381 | 0.97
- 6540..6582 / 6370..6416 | 0.94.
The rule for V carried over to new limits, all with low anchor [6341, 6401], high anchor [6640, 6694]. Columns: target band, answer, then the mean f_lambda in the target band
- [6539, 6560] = -0.2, 10.3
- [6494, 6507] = 0.6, 9.82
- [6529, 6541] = -0.4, 10.6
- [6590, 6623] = -0.1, 10.1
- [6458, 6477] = 0.2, 10.2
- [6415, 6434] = 0.1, 10.3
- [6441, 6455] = 0.4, 10.1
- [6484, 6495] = 0.4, 9.93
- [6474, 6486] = -0.2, 10.5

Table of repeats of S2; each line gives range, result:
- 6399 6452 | 10.3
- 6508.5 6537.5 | 10.3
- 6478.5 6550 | 10.2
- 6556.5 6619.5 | 9.9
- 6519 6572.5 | 10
